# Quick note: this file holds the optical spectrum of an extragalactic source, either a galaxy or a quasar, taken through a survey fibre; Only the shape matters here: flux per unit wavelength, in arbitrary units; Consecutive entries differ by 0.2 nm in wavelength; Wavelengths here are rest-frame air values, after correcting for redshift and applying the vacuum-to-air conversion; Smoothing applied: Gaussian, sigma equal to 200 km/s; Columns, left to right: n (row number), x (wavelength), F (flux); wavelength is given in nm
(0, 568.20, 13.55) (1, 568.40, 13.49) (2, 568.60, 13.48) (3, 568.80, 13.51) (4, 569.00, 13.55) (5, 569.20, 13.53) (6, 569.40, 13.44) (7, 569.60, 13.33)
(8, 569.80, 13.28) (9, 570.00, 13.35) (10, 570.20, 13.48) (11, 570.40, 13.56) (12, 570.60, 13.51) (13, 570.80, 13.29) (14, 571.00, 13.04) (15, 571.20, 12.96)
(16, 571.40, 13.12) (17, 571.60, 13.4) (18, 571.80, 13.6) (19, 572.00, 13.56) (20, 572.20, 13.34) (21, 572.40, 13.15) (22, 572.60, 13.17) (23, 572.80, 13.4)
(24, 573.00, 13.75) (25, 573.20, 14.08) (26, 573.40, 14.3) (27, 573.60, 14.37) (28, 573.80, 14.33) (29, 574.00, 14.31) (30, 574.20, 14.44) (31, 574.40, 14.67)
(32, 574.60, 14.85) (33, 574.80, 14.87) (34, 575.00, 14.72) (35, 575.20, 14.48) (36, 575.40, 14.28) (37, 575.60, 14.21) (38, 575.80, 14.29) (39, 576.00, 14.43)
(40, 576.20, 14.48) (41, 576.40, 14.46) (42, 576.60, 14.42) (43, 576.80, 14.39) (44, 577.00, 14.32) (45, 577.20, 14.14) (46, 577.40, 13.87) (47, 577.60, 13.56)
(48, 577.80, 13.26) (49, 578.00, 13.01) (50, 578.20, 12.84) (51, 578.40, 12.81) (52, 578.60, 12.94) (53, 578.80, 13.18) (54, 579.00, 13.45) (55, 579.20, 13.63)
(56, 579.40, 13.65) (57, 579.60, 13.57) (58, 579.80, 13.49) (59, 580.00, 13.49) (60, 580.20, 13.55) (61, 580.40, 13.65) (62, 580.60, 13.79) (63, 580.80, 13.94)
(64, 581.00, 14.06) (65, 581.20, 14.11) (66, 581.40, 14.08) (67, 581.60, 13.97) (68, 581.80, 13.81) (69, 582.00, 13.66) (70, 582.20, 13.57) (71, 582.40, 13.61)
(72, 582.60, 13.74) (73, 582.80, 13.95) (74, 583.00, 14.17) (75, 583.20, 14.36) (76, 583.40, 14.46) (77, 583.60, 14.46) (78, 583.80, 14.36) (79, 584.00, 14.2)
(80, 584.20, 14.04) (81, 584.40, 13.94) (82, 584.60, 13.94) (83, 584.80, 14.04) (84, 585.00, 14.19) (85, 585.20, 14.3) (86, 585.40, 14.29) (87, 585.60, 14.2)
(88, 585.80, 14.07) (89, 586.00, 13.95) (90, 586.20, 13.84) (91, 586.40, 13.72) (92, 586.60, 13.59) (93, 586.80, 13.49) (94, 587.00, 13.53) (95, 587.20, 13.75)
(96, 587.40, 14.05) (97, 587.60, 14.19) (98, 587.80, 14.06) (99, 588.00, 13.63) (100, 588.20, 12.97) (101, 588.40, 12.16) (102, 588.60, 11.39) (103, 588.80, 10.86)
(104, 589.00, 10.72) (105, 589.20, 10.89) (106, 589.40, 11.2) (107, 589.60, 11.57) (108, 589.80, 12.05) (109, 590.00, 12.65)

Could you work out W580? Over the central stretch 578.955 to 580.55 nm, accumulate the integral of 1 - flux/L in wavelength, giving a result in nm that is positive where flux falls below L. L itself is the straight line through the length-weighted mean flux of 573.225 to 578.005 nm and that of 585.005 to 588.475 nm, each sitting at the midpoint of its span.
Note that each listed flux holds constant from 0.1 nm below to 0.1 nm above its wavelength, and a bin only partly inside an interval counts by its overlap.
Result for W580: 0.06 nm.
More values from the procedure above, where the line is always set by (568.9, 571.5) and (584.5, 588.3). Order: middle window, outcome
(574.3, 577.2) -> -0.20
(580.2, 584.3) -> -0.07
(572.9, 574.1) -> -0.07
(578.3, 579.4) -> 0.03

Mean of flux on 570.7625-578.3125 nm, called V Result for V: 13.9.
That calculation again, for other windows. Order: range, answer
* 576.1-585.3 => 13.8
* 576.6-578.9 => 13.5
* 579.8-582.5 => 13.8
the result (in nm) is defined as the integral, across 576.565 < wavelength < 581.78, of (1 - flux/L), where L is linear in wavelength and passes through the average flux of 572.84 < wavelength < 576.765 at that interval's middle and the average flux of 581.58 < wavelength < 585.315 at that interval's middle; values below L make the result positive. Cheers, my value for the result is 0.21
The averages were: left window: 14.4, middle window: 13.7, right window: 14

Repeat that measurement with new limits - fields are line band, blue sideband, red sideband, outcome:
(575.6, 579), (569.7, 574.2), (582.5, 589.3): -0.05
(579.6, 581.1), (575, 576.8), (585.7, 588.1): 0.05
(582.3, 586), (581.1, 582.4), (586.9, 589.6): -0.21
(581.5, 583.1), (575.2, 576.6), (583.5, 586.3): 0.04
